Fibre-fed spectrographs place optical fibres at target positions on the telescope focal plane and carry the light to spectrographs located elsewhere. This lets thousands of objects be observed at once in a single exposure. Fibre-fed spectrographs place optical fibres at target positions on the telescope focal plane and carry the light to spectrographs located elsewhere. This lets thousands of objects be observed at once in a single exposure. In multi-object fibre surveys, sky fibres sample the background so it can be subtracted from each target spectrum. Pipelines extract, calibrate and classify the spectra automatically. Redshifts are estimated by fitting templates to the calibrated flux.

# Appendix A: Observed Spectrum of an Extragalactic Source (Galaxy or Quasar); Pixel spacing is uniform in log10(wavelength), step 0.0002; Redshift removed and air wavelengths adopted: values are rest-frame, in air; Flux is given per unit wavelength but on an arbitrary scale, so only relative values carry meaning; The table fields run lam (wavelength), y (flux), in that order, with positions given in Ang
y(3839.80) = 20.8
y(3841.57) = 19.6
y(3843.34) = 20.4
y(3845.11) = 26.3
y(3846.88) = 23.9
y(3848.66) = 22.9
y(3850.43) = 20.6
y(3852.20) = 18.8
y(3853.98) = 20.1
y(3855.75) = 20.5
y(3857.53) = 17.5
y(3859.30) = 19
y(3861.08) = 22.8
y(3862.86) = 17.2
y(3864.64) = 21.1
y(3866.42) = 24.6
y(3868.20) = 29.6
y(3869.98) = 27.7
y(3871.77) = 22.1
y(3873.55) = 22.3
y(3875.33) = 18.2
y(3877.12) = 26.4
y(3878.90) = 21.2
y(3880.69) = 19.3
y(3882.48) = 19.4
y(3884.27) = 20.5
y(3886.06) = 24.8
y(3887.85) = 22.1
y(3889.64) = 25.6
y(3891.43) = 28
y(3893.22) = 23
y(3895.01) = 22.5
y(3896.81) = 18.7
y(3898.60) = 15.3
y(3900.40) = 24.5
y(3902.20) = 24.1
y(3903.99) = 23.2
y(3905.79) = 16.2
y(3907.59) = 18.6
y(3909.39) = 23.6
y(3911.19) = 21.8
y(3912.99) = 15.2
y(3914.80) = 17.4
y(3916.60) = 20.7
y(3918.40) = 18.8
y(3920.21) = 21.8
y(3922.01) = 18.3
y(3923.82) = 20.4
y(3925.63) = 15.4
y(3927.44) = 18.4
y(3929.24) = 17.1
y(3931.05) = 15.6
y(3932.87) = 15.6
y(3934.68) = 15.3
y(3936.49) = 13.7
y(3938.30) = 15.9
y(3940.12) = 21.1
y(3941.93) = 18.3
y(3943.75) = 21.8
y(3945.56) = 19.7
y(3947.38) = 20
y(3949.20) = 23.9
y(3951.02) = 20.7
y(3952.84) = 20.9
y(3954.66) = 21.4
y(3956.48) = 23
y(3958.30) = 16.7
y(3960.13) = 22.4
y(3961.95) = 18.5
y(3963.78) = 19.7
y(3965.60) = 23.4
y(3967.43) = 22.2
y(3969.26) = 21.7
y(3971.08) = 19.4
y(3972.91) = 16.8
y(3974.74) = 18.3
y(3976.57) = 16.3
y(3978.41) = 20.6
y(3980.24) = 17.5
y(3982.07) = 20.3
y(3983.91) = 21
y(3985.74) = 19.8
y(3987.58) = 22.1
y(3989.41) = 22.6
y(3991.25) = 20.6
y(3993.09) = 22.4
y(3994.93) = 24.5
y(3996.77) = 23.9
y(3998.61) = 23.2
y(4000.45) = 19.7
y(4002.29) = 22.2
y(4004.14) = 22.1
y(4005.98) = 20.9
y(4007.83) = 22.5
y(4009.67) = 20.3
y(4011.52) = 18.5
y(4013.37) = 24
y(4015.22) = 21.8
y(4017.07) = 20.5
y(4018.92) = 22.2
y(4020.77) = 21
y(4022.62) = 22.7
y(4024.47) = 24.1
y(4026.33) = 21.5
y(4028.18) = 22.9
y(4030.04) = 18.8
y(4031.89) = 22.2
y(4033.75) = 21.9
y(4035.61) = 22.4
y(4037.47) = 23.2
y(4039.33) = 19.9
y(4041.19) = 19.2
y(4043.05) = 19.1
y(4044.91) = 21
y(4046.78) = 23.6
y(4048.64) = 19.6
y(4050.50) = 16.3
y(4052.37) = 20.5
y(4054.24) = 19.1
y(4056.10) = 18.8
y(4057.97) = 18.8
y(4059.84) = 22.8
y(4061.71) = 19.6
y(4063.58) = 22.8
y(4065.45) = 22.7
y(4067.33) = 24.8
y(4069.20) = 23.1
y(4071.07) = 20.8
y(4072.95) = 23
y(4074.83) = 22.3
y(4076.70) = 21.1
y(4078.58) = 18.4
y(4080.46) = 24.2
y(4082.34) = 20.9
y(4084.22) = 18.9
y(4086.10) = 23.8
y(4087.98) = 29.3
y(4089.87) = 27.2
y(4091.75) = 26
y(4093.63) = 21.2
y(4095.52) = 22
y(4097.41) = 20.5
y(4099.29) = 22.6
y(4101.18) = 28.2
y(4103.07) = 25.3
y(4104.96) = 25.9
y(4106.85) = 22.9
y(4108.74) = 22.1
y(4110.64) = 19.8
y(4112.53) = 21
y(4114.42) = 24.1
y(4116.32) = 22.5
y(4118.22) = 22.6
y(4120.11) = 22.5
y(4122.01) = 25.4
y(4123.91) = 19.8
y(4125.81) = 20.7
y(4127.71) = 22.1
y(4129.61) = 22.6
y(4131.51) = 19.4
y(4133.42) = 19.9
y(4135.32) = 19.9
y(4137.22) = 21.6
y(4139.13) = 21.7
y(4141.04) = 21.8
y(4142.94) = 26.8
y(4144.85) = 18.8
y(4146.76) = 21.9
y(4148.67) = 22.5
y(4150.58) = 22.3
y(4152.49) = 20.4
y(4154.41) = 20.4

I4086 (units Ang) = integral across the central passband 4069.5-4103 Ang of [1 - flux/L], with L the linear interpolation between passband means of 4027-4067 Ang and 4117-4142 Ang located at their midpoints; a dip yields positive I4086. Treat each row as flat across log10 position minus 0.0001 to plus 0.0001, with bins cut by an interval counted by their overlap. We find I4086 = -2.97 Ang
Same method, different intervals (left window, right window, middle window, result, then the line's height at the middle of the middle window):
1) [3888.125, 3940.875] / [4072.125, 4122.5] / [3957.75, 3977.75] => 0.9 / 20.6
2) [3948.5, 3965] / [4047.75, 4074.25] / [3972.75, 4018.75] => -0.3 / 20.9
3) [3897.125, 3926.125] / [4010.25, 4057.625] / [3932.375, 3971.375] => 0.6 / 20.1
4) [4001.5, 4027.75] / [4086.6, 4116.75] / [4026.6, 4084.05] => 4.1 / 22.7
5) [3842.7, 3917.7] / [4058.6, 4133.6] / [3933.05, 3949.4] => 2.5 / 21.9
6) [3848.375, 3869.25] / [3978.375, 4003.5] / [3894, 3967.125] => 6.4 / 21.4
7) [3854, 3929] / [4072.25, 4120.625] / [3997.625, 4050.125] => 2.2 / 22.3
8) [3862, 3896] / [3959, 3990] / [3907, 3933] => 3.7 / 21.7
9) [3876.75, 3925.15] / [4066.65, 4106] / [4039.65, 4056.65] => 2.3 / 22.8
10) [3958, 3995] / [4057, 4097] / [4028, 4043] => 0.3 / 21.6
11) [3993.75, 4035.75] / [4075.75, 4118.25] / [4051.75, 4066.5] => 1.2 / 22.5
